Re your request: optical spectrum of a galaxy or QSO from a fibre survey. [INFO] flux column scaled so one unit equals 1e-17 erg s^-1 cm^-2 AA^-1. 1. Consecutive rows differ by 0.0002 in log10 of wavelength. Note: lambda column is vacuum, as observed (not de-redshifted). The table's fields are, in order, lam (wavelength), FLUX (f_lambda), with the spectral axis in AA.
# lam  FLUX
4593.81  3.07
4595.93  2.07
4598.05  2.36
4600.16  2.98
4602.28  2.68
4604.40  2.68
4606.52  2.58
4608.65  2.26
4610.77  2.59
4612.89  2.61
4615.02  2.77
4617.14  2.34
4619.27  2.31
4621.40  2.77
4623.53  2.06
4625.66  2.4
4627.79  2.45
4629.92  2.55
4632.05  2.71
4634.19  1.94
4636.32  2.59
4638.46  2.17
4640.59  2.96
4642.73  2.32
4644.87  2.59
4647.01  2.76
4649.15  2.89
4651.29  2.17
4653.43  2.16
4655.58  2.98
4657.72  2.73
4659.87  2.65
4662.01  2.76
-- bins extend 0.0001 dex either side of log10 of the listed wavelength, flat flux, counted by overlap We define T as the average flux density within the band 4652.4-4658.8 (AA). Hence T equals 2.62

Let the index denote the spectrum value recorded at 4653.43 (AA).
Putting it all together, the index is 2.16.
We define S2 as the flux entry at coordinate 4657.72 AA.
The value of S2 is 2.73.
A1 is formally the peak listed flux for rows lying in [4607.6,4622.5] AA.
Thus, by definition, 2.77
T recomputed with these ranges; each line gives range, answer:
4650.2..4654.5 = 2.17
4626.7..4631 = 2.5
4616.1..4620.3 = 2.32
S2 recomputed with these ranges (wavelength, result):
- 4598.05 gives 2.36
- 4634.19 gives 1.94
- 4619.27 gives 2.31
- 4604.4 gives 2.68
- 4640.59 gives 2.96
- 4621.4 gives 2.77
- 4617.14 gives 2.34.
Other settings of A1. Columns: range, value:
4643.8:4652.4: 2.89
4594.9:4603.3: 2.98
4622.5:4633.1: 2.71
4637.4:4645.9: 2.96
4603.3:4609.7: 2.68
